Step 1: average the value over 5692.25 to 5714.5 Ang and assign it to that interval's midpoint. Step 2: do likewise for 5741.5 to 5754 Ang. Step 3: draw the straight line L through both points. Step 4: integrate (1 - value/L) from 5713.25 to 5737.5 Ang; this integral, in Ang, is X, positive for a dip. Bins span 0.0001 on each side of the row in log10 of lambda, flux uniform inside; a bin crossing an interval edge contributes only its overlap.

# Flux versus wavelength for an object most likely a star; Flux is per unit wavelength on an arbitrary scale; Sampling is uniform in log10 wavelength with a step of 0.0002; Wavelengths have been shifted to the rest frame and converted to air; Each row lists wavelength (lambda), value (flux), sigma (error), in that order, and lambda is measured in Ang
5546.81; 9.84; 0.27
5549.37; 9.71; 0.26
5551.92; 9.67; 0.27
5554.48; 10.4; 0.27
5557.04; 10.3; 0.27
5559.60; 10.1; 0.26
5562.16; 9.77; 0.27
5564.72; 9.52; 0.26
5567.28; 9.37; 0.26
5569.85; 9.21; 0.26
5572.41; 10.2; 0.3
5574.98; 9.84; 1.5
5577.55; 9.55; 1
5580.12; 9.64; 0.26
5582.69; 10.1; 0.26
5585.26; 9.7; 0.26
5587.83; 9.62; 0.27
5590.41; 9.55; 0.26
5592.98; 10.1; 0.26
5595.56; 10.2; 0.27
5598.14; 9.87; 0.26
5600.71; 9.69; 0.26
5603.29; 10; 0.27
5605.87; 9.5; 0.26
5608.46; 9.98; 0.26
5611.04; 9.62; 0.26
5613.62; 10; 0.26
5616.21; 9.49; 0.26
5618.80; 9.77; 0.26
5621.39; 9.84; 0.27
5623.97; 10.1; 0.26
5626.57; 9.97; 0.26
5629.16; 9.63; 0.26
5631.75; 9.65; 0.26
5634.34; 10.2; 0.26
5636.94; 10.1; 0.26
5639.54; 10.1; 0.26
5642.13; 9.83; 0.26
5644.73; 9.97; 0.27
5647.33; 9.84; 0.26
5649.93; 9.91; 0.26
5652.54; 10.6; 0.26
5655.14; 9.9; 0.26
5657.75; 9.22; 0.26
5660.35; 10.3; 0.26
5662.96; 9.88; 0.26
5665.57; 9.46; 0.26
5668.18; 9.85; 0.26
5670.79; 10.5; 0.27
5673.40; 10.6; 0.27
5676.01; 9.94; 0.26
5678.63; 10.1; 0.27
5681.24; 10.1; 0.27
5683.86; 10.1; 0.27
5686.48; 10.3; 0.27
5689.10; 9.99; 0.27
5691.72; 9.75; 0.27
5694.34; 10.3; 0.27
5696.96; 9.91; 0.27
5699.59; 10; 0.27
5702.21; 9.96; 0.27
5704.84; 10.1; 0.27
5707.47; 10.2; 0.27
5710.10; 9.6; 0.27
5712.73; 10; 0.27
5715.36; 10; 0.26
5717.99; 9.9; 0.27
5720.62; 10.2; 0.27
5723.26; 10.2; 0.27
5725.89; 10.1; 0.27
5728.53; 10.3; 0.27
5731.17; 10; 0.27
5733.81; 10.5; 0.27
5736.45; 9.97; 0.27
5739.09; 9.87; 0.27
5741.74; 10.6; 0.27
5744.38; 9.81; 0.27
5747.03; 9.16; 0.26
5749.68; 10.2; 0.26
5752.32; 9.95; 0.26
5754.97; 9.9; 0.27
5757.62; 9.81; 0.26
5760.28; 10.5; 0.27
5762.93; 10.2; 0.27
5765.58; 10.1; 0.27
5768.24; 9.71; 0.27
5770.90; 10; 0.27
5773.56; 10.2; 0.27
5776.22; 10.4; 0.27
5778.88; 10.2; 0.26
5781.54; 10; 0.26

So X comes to -0.4 Ang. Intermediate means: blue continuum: 10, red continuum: 9.89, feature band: 10.1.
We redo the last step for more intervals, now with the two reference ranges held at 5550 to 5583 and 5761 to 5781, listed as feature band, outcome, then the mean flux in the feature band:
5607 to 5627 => 0.10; 9.83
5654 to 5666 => 0.22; 9.77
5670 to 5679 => -0.29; 10.3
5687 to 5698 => -0.01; 10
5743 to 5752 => 0.30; 9.76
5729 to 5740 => -0.05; 10.1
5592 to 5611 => -0.04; 9.88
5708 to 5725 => 0.07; 10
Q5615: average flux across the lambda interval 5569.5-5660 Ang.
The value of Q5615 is 9.85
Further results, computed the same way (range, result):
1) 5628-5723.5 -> 10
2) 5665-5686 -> 10.1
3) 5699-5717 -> 9.98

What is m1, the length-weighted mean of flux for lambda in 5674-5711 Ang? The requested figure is 10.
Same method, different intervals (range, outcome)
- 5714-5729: 10.1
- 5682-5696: 10.1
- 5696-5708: 10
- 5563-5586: 9.68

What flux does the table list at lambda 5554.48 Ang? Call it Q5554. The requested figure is 10.4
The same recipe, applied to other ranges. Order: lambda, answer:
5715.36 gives 10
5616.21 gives 9.49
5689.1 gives 9.99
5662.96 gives 9.88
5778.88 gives 10.2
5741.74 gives 10.6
